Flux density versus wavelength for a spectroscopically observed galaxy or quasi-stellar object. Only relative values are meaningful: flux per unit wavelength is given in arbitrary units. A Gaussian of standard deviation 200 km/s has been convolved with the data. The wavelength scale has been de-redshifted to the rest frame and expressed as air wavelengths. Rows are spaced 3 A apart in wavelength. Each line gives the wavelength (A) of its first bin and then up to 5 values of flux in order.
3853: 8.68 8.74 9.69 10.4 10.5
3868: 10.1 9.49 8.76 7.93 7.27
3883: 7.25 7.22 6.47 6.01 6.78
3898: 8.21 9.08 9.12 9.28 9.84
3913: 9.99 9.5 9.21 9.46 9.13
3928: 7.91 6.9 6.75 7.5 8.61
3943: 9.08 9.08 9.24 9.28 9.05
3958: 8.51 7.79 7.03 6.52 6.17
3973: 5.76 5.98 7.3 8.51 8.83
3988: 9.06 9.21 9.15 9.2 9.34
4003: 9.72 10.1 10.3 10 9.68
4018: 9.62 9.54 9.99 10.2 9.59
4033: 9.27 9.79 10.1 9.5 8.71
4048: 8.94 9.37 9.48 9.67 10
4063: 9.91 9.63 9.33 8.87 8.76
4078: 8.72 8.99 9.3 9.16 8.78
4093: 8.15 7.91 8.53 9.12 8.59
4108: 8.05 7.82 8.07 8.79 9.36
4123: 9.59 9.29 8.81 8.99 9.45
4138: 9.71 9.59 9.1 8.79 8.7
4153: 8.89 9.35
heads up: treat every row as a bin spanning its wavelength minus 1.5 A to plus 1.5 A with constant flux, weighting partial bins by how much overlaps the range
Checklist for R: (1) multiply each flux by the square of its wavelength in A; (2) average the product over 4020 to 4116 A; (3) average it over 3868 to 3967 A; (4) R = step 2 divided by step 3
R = 1.2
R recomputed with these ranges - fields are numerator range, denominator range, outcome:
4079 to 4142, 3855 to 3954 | 1.14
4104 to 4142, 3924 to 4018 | 1.14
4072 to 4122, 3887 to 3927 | 1.11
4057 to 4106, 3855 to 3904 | 1.19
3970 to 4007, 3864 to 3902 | 1.10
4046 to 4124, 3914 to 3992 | 1.18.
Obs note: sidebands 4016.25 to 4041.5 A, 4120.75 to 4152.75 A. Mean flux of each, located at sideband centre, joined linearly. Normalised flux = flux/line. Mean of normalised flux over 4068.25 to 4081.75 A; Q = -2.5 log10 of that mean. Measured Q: 0.07 mag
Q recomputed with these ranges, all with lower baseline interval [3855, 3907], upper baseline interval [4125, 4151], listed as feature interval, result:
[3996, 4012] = -0.12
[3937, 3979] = 0.11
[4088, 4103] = 0.07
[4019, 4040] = -0.11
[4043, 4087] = -0.04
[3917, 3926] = -0.09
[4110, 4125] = 0.04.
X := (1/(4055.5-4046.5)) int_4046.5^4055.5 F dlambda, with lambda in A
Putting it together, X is 9.26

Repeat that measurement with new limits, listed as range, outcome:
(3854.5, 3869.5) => 9.89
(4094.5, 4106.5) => 8.54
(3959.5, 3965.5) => 7.41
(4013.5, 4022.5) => 9.61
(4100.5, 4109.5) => 8.59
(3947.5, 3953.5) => 9.26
